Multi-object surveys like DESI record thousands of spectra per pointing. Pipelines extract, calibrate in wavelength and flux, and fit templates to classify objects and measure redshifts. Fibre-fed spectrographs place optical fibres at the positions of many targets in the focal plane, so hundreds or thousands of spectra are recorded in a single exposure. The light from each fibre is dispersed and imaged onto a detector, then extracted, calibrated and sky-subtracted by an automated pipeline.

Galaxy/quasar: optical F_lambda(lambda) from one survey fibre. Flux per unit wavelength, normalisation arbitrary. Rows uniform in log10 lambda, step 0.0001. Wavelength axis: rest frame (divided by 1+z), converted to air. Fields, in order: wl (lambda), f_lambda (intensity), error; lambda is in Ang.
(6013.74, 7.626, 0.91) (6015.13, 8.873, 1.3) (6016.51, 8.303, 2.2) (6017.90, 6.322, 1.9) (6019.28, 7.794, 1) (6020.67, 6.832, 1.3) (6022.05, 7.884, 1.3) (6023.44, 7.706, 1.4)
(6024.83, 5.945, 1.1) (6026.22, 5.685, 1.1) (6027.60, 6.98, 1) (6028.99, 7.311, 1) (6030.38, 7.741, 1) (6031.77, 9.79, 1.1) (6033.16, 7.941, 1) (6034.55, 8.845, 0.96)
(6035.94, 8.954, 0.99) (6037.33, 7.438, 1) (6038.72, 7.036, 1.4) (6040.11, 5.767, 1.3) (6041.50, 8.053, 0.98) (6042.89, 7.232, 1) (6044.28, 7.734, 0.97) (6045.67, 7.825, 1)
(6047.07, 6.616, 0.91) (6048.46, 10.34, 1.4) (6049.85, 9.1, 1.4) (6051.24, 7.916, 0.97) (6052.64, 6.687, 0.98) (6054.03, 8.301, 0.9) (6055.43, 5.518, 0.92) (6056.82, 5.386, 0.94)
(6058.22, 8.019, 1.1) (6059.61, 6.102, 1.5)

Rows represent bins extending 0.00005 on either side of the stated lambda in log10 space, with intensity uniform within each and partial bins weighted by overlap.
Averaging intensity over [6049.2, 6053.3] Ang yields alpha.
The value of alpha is 7.89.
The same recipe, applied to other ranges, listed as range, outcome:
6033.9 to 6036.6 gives 8.9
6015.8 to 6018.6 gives 7.34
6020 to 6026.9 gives 6.81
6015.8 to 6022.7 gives 7.44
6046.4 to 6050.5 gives 8.71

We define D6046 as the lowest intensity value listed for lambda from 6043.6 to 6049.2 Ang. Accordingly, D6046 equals 6.616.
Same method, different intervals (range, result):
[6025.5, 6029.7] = 5.685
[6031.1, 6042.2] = 5.767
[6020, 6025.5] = 5.945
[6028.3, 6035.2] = 7.311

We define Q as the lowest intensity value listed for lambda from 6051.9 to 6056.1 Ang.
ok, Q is 5.518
